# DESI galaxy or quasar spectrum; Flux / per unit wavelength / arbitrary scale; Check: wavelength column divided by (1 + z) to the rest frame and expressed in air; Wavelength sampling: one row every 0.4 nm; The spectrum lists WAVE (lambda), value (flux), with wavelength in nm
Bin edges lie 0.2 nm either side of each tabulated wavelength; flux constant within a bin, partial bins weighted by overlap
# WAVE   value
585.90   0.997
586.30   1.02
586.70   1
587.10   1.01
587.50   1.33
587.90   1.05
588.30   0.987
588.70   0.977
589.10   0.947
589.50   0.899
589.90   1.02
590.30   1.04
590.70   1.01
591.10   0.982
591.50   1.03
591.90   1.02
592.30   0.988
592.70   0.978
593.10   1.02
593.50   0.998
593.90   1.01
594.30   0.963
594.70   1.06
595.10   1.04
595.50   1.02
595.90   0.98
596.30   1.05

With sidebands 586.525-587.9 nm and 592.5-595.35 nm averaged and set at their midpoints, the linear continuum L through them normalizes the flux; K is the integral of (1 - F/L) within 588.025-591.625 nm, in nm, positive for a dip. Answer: 0.269 nm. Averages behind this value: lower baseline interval 1.11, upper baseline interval 1.01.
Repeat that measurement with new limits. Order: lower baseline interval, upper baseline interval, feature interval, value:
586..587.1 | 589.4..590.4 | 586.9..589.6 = -0.09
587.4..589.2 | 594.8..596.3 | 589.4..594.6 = 0.18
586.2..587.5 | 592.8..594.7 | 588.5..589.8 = 0.12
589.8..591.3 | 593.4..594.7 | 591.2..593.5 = 0.00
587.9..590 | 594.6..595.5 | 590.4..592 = -0.02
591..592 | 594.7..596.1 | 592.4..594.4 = 0.04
